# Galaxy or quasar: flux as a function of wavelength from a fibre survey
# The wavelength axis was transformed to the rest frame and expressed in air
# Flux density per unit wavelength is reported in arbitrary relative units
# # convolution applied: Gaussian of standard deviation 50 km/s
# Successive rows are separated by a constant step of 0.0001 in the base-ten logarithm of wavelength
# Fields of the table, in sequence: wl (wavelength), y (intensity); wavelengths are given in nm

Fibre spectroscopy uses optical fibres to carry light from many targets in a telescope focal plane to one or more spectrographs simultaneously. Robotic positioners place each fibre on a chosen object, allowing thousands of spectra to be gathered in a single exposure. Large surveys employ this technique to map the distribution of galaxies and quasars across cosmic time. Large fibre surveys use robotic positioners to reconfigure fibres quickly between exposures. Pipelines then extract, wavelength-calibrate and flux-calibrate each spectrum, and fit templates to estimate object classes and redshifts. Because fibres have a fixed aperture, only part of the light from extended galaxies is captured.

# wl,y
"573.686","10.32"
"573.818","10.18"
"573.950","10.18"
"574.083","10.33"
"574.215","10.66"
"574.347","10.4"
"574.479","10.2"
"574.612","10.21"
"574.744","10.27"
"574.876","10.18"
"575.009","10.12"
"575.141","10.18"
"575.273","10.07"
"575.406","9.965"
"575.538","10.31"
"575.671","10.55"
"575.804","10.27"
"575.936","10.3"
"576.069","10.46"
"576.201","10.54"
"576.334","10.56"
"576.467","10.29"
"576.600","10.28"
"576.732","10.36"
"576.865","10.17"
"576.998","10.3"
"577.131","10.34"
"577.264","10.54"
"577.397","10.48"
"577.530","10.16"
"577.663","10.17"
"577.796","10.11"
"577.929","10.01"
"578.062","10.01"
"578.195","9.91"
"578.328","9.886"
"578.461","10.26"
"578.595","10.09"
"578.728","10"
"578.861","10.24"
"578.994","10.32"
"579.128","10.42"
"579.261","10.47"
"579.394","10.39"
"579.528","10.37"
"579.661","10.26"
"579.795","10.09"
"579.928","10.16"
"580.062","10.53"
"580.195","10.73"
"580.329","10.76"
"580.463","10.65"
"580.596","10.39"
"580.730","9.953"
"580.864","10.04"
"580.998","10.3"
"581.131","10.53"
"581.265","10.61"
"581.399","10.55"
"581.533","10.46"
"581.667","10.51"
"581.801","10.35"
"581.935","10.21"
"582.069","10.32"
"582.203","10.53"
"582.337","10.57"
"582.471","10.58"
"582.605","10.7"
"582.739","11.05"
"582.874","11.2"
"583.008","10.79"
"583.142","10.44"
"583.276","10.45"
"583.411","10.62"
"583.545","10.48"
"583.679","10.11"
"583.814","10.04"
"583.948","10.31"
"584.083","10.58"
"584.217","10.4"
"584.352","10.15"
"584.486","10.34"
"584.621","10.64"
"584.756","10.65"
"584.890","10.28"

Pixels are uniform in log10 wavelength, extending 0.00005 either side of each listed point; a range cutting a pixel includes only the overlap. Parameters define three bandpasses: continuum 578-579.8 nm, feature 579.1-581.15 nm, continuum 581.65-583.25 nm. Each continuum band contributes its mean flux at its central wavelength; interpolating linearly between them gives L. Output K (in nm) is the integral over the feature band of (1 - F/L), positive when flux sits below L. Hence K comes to -0.01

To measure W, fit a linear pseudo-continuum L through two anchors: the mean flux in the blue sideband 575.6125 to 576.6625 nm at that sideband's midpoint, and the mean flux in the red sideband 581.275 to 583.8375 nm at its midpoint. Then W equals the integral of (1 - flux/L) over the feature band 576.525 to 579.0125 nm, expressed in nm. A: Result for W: 0.06 nm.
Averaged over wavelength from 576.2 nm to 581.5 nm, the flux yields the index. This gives 10.3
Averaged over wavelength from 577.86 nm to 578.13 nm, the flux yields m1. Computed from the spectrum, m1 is 10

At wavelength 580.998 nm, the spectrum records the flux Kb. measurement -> 10.3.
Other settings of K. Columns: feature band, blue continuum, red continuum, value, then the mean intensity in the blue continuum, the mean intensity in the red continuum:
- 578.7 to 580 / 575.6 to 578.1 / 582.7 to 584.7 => 0.01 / 10.3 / 10.5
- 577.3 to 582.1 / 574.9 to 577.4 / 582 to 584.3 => 0.06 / 10.3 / 10.5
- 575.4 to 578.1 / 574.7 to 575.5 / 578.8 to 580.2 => -0.02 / 10.1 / 10.3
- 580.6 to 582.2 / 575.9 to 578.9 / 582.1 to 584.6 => 0.01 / 10.2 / 10.5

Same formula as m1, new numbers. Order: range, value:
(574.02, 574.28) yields 10.5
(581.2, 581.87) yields 10.5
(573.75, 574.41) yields 10.3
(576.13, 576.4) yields 10.6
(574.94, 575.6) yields 10.1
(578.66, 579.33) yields 10.3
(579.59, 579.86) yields 10.2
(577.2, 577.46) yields 10.5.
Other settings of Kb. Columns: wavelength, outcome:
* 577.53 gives 10.16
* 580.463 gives 10.65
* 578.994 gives 10.32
